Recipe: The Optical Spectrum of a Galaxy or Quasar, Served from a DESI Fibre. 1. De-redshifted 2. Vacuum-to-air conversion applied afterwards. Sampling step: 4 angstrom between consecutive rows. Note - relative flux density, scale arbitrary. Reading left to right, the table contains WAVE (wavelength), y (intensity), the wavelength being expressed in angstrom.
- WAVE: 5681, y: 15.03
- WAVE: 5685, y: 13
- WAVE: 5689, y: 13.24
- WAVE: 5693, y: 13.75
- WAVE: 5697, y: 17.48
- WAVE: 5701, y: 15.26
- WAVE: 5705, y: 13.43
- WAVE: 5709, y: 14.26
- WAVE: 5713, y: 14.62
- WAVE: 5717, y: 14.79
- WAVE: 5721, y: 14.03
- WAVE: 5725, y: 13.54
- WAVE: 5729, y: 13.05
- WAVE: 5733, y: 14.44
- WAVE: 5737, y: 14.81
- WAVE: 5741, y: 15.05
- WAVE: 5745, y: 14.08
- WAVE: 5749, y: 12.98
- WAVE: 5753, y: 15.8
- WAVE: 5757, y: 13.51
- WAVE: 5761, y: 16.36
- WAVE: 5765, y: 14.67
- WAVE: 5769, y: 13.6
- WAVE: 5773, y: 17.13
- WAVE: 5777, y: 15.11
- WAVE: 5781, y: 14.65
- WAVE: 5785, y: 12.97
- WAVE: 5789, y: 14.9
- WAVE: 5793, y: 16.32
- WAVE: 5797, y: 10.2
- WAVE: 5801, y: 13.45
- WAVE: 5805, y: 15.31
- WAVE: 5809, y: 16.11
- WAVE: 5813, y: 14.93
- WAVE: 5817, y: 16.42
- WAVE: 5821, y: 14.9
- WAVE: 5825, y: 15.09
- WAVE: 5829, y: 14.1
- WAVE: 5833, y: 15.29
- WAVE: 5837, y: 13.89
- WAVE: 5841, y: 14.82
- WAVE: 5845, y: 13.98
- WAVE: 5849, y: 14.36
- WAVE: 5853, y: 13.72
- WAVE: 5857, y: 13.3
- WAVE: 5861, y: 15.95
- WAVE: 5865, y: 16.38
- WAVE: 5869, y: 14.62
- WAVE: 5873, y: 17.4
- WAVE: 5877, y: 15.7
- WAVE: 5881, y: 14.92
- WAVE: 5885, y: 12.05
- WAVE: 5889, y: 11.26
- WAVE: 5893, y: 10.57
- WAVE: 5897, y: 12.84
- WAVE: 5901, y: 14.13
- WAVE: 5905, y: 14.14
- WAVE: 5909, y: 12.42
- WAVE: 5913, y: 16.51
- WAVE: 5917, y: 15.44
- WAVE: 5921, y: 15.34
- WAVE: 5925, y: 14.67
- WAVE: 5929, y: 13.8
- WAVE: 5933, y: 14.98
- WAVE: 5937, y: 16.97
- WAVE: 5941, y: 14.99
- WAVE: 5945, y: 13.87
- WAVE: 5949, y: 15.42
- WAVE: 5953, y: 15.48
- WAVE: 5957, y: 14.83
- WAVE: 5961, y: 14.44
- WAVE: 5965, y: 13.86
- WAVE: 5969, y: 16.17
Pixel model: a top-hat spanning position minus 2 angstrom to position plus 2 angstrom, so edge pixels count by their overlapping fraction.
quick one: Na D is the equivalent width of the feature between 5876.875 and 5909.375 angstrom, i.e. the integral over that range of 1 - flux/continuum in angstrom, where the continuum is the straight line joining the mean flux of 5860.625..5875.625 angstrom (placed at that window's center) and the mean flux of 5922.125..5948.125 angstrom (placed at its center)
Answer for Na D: 5.5 angstrom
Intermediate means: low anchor 16.1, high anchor 14.9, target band 13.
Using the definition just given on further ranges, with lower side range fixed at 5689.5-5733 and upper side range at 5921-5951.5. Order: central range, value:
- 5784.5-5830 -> 0.1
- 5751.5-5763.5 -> -0.6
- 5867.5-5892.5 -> 1.3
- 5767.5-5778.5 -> -0.6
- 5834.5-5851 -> 0.5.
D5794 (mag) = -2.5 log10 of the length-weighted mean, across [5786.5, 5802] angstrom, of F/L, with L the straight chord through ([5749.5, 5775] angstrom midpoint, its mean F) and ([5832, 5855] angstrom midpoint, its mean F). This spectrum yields 0.08 mag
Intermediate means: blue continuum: 15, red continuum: 14.3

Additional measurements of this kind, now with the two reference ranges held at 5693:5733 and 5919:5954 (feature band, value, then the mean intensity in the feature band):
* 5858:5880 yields -0.07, 15.8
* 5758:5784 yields -0.04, 15.1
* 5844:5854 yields 0.06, 14.1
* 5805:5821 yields -0.07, 15.6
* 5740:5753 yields 0.02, 14.2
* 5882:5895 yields 0.28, 11.6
